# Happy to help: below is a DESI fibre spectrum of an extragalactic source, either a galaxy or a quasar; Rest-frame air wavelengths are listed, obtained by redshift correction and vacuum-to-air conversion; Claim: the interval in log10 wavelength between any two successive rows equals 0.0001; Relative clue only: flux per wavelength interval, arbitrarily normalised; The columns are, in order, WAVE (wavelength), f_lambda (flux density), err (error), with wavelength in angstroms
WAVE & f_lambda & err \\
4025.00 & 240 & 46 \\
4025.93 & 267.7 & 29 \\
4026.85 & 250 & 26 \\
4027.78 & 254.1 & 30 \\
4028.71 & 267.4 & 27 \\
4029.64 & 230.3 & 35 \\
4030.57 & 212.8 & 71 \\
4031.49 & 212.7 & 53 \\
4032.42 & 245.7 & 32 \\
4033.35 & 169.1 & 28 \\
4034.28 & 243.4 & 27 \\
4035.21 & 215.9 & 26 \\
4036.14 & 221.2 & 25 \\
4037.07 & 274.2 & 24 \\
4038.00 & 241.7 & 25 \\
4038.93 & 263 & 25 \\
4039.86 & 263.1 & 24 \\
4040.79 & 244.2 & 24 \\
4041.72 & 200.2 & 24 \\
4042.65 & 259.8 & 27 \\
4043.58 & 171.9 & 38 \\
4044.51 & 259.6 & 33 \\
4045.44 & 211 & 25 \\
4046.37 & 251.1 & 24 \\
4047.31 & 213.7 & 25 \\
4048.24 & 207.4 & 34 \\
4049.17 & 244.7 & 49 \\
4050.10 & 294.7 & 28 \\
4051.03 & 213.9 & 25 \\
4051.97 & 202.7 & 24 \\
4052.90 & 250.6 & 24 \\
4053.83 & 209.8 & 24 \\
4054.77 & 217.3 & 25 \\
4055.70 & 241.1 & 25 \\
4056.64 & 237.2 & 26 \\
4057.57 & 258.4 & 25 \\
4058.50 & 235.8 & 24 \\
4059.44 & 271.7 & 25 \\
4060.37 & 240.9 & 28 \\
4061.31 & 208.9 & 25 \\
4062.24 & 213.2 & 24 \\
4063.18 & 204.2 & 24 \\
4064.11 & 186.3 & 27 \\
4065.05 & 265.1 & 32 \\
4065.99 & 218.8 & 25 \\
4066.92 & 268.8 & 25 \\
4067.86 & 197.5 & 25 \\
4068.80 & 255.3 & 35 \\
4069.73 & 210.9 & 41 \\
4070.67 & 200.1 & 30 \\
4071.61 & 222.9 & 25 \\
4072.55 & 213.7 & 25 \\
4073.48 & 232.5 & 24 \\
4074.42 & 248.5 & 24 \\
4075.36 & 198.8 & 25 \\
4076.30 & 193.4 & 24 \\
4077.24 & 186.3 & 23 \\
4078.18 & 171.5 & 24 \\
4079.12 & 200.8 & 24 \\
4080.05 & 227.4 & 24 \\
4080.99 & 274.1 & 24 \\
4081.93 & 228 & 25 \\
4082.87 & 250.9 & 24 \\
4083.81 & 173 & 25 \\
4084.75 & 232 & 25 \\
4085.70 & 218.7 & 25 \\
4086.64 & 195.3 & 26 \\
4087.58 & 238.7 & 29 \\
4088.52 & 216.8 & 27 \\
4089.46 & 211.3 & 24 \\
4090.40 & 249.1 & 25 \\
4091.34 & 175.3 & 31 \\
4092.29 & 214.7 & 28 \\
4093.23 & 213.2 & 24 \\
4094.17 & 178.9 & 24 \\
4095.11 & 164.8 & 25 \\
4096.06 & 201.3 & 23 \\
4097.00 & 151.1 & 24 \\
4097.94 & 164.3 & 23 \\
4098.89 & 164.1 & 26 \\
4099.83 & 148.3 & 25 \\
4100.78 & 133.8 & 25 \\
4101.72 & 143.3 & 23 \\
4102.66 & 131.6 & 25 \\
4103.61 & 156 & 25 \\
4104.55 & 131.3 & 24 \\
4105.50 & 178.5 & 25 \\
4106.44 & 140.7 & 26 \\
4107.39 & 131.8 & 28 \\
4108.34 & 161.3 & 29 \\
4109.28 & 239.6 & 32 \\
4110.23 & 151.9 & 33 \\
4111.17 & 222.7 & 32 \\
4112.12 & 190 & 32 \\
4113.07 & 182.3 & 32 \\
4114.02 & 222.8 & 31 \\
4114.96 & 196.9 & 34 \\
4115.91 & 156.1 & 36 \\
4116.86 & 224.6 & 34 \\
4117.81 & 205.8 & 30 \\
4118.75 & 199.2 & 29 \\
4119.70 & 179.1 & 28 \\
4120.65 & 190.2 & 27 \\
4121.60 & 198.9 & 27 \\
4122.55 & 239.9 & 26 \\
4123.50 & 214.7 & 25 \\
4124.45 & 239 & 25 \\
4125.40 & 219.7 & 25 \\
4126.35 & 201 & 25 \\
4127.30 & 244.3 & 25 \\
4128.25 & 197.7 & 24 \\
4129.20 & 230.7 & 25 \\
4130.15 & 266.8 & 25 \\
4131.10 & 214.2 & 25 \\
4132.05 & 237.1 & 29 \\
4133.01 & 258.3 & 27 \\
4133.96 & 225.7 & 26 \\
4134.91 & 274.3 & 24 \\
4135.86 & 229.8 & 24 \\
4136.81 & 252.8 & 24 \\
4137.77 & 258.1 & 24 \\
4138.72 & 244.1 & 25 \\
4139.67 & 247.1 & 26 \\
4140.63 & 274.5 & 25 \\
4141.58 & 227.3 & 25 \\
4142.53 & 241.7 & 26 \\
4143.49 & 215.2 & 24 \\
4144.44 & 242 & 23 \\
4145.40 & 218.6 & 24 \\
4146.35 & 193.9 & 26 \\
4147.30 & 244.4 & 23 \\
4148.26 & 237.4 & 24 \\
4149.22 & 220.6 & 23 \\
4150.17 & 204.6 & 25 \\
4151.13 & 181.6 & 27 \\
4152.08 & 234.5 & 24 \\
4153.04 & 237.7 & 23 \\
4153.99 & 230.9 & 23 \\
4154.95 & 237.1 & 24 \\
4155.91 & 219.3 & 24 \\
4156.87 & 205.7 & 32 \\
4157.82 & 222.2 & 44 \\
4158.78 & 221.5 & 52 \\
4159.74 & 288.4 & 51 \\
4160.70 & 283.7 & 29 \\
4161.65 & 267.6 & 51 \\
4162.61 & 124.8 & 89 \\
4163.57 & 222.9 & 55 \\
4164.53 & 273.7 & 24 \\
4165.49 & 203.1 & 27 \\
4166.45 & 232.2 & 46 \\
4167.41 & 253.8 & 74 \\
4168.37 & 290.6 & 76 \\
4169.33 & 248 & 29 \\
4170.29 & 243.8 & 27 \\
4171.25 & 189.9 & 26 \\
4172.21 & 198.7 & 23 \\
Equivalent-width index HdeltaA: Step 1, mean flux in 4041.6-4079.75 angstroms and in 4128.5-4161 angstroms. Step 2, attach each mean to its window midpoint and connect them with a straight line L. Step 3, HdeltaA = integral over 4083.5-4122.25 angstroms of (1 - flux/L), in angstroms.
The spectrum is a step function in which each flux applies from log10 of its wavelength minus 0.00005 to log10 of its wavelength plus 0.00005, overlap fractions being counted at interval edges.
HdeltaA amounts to 7.5 angstroms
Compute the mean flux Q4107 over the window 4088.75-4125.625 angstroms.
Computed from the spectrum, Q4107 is 185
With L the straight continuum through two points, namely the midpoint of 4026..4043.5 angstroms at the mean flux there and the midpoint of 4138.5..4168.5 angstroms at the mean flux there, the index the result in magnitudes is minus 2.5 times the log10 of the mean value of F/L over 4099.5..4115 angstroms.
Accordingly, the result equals 0.36 mag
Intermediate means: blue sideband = 236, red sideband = 232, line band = 168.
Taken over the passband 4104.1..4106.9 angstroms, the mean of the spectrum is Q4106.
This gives 150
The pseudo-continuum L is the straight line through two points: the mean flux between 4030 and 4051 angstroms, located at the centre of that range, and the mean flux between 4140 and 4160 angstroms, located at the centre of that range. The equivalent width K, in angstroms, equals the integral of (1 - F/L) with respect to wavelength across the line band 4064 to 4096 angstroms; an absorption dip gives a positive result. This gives 2.1 angstroms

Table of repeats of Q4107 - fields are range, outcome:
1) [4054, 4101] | 213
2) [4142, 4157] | 223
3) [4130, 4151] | 236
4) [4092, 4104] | 166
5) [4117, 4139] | 227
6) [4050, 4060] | 237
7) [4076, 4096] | 210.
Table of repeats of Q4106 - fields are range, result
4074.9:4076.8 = 196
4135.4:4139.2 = 246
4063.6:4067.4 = 234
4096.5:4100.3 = 158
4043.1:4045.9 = 215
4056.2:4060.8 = 249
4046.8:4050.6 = 240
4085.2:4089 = 217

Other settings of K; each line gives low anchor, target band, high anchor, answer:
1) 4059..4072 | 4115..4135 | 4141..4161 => 0.8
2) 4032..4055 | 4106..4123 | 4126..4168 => 3.1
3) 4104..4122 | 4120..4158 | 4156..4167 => -3.7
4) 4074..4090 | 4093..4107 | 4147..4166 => 3.8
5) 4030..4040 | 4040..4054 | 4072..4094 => -0.1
